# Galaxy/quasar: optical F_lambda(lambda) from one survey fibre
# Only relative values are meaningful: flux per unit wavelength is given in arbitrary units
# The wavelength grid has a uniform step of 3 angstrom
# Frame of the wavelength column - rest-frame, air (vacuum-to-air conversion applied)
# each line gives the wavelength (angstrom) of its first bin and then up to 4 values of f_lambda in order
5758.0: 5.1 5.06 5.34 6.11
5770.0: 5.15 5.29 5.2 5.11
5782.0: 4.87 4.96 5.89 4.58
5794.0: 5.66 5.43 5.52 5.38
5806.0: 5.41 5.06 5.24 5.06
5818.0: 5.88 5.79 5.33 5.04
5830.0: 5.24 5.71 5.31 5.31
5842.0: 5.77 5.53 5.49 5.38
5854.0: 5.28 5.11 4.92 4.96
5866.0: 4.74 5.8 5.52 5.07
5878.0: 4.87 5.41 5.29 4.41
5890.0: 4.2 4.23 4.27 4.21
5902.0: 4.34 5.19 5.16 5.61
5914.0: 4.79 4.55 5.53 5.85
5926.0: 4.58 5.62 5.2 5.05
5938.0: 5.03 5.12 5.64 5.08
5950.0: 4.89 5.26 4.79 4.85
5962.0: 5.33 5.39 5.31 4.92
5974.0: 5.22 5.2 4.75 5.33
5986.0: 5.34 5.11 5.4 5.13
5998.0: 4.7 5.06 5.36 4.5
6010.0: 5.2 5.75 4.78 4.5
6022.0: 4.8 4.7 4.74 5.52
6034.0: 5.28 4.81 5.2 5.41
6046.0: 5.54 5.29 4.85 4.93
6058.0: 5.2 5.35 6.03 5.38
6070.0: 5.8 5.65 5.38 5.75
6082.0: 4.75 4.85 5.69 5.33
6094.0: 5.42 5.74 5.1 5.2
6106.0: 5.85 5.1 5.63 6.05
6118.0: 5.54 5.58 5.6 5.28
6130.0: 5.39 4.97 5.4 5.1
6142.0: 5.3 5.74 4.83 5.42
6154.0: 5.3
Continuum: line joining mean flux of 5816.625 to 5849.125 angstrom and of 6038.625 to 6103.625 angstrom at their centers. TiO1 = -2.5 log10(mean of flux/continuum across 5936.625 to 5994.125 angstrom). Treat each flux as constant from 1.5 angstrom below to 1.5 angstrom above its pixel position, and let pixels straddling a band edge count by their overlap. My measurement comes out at 0.05 mag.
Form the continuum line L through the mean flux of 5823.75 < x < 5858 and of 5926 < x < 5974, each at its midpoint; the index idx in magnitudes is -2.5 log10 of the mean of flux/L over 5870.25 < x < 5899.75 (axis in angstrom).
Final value 0.11 mag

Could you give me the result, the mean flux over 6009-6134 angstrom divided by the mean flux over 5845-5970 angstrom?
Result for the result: 1.0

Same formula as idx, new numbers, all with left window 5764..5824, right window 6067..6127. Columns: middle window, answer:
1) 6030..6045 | 0.040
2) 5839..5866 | 0.019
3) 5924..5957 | 0.056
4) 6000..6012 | 0.077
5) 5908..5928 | 0.048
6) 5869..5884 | 0.020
